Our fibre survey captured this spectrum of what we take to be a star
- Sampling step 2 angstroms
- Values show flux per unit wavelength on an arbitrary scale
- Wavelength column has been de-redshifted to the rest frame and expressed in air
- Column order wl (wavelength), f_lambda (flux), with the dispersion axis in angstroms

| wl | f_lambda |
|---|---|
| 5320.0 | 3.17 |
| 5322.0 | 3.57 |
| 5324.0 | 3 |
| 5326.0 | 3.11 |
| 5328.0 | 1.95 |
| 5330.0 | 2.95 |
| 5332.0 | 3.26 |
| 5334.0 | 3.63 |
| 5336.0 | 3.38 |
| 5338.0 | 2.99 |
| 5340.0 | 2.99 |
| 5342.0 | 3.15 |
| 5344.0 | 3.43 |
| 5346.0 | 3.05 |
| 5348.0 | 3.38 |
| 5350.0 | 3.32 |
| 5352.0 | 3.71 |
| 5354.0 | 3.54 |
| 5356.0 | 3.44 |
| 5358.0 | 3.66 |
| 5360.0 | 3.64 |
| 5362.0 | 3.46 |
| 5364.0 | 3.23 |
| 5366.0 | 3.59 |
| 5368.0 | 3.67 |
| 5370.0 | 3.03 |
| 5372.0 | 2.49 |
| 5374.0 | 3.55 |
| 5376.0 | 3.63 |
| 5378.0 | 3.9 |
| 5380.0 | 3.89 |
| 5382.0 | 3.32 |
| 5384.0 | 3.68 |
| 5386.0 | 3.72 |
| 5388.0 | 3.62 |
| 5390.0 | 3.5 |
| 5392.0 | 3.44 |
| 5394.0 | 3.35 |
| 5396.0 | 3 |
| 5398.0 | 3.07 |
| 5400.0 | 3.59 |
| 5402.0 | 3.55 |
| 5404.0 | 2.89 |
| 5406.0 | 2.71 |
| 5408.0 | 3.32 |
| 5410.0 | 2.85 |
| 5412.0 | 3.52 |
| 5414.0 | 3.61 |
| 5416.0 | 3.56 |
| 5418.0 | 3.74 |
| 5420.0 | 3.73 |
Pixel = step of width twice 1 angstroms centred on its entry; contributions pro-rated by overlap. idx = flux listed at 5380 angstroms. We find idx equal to 3.89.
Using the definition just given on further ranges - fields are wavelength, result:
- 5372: 2.49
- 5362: 3.46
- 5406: 2.71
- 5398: 3.07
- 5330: 2.95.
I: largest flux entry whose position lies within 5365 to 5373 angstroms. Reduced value 3.67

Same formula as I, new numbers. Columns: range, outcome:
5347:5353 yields 3.71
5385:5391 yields 3.72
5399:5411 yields 3.59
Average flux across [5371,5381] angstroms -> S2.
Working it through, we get 3.49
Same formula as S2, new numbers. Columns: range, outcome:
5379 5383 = 3.6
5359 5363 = 3.55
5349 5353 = 3.51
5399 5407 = 3.18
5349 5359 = 3.53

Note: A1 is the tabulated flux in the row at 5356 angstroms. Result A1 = 3.44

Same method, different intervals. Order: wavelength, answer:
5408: 3.32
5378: 3.9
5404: 2.89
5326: 3.11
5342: 3.15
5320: 3.17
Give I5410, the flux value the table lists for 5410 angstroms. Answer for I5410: 2.85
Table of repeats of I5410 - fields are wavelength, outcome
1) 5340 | 2.99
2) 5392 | 3.44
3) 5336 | 3.38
